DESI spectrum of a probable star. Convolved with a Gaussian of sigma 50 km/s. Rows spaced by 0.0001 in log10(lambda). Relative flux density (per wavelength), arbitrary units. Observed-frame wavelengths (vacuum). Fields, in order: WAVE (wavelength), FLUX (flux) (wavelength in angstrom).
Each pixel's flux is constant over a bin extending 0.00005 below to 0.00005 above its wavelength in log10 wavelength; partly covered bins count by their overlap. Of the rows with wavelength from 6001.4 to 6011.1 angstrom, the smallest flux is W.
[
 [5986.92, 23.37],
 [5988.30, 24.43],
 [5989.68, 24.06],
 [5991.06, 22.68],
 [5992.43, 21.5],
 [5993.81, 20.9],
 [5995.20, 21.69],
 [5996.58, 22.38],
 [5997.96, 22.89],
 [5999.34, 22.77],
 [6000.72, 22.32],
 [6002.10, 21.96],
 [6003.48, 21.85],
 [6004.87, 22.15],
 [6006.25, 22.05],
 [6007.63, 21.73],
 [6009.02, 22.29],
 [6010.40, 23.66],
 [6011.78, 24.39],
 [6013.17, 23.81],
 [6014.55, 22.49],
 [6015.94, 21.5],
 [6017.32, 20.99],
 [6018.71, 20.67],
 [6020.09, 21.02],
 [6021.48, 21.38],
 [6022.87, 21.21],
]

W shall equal 21.73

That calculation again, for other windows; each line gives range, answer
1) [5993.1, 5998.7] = 20.9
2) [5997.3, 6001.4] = 22.32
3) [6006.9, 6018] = 20.99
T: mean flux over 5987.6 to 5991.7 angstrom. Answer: 23.7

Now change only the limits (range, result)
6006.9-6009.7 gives 22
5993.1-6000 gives 22.1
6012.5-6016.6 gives 22.6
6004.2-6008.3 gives 22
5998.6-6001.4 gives 22.6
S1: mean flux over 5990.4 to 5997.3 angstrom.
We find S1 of 21.8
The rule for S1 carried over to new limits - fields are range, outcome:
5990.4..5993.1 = 22.2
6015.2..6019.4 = 21.1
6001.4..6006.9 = 22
